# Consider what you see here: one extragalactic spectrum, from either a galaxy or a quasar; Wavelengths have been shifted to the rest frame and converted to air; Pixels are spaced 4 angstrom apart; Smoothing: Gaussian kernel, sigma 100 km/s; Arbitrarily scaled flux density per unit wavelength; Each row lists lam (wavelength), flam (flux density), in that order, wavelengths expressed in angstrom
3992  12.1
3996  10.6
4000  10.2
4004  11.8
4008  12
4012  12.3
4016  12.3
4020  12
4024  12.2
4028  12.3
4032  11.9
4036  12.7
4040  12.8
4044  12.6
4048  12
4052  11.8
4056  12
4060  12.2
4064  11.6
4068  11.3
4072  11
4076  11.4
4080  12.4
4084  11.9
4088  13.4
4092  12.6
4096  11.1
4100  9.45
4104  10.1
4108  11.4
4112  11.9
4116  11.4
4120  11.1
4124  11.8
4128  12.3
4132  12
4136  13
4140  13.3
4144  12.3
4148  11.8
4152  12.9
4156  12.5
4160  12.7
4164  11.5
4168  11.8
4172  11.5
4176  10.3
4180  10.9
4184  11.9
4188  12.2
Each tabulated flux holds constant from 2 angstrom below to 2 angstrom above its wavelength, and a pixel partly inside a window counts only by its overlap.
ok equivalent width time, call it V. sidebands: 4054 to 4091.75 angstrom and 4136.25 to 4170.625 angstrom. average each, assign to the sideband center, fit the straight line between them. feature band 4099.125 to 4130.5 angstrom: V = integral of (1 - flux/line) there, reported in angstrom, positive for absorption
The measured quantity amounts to 2.3 angstrom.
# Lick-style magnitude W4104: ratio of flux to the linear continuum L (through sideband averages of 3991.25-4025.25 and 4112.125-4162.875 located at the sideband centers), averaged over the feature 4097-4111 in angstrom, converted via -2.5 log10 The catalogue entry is 0.15 mag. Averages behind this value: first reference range 11.7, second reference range 12.2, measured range 10.5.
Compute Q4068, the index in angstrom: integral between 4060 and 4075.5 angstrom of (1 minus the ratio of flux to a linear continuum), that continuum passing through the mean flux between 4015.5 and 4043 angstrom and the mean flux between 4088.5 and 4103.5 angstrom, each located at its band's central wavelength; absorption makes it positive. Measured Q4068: 0.3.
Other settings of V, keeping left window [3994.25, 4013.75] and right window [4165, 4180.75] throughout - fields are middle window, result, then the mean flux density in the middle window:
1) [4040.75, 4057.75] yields -1.25 angstrom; 12.2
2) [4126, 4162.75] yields -4.30 angstrom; 12.5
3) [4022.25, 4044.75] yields -2.12 angstrom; 12.4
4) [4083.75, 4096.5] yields -1.32 angstrom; 12.4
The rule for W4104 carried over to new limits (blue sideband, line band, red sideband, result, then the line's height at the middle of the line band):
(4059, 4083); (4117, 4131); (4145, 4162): 0.04 mag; 12.2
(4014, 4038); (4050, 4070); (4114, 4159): 0.04 mag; 12.2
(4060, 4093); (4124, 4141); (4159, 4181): -0.08 mag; 11.6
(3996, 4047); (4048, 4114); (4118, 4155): 0.05 mag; 12.2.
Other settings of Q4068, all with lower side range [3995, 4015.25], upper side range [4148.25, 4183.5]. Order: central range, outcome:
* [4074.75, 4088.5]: -0.69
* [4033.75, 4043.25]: -0.96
